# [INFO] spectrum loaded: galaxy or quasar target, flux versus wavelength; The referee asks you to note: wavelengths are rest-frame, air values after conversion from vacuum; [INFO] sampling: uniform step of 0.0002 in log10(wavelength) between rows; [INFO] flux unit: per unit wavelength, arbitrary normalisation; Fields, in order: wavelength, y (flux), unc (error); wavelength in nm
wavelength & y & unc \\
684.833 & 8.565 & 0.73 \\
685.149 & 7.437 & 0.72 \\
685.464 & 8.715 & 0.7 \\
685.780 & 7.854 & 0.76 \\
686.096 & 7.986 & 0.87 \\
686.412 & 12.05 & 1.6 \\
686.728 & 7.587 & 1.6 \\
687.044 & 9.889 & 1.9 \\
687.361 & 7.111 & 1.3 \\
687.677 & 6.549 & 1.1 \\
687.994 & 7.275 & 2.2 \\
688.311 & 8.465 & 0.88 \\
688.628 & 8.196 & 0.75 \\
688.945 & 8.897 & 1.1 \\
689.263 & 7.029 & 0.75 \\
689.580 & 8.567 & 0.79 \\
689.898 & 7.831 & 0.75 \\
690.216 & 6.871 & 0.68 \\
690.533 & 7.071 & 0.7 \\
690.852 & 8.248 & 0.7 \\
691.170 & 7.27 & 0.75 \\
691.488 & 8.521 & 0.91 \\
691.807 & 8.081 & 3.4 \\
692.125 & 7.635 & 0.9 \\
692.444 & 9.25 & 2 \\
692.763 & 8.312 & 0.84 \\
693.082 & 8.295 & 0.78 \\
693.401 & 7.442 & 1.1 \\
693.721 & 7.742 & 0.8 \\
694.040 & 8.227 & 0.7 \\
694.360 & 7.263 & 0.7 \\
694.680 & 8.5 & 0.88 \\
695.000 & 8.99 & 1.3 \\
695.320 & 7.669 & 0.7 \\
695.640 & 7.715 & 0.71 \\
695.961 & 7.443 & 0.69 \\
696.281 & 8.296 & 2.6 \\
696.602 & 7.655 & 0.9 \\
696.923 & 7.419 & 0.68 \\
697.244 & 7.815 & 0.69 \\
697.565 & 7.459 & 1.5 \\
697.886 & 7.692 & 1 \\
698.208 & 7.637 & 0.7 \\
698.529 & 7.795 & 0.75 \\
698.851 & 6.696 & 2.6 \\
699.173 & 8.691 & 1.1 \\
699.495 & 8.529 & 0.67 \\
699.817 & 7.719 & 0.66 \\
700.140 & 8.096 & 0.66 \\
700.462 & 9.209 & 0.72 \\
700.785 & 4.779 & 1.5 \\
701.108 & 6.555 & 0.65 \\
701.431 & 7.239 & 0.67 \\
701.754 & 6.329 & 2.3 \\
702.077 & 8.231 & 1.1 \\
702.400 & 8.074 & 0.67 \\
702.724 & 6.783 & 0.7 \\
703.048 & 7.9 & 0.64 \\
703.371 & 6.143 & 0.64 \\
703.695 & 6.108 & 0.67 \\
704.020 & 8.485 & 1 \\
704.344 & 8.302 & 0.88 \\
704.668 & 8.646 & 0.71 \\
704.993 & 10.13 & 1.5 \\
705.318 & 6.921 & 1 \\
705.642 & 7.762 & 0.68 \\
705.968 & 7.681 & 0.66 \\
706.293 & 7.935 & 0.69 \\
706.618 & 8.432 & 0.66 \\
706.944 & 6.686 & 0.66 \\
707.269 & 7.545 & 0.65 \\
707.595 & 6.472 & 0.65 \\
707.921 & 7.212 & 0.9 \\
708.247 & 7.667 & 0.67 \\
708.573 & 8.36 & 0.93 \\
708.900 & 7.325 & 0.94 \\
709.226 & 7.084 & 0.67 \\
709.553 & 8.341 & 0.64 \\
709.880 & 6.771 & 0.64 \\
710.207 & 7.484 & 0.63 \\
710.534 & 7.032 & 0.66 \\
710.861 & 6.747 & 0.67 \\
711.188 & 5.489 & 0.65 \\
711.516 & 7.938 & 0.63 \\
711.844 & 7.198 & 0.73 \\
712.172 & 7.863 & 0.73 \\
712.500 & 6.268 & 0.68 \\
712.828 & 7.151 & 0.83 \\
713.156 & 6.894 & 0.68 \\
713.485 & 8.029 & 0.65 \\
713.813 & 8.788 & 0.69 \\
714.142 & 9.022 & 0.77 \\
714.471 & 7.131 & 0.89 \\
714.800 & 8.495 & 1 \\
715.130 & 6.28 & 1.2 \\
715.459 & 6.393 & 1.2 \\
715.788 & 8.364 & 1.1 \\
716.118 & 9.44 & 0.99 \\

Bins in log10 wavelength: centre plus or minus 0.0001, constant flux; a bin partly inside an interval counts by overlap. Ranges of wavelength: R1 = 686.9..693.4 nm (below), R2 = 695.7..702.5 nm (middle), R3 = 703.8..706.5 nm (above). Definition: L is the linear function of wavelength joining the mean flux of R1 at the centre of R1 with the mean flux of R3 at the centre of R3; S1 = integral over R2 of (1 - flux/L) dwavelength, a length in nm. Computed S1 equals 0.43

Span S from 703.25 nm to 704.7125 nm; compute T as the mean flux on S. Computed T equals 7.49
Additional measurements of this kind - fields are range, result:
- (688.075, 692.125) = 7.9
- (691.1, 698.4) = 7.94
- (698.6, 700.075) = 7.91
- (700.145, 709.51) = 7.52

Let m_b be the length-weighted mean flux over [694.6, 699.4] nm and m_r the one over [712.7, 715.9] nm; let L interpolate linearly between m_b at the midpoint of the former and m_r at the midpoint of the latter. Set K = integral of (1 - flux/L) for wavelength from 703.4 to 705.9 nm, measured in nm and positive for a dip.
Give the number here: -0.06 nm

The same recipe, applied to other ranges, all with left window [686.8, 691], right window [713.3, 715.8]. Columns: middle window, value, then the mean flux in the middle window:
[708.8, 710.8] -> 0.12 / 7.31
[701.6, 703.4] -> 0.11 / 7.33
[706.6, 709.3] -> 0.14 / 7.38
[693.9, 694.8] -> -0.02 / 7.97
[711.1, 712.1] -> 0.09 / 7.07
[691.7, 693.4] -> -0.09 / 8.24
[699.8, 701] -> 0.07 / 7.37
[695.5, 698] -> 0.04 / 7.69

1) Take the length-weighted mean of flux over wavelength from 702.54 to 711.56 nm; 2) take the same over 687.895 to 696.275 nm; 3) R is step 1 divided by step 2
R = 0.9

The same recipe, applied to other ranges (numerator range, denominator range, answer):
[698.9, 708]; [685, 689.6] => 0.92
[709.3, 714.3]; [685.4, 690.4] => 0.91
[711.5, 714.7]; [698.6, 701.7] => 1.02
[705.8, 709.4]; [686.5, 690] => 0.93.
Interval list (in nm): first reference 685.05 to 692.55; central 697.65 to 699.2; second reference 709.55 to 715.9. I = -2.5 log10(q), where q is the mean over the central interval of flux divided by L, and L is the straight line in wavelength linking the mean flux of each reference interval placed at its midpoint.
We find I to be 0.03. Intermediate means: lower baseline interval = 8.1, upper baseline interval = 7.35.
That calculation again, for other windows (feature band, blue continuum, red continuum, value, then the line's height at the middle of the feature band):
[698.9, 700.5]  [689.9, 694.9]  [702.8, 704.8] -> -0.08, 7.68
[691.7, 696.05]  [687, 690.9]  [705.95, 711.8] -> -0.05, 7.66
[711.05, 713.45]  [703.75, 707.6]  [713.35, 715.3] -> 0.13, 7.95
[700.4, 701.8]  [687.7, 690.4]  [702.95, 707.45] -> 0.16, 7.77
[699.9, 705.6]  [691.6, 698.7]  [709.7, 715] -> 0.02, 7.69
